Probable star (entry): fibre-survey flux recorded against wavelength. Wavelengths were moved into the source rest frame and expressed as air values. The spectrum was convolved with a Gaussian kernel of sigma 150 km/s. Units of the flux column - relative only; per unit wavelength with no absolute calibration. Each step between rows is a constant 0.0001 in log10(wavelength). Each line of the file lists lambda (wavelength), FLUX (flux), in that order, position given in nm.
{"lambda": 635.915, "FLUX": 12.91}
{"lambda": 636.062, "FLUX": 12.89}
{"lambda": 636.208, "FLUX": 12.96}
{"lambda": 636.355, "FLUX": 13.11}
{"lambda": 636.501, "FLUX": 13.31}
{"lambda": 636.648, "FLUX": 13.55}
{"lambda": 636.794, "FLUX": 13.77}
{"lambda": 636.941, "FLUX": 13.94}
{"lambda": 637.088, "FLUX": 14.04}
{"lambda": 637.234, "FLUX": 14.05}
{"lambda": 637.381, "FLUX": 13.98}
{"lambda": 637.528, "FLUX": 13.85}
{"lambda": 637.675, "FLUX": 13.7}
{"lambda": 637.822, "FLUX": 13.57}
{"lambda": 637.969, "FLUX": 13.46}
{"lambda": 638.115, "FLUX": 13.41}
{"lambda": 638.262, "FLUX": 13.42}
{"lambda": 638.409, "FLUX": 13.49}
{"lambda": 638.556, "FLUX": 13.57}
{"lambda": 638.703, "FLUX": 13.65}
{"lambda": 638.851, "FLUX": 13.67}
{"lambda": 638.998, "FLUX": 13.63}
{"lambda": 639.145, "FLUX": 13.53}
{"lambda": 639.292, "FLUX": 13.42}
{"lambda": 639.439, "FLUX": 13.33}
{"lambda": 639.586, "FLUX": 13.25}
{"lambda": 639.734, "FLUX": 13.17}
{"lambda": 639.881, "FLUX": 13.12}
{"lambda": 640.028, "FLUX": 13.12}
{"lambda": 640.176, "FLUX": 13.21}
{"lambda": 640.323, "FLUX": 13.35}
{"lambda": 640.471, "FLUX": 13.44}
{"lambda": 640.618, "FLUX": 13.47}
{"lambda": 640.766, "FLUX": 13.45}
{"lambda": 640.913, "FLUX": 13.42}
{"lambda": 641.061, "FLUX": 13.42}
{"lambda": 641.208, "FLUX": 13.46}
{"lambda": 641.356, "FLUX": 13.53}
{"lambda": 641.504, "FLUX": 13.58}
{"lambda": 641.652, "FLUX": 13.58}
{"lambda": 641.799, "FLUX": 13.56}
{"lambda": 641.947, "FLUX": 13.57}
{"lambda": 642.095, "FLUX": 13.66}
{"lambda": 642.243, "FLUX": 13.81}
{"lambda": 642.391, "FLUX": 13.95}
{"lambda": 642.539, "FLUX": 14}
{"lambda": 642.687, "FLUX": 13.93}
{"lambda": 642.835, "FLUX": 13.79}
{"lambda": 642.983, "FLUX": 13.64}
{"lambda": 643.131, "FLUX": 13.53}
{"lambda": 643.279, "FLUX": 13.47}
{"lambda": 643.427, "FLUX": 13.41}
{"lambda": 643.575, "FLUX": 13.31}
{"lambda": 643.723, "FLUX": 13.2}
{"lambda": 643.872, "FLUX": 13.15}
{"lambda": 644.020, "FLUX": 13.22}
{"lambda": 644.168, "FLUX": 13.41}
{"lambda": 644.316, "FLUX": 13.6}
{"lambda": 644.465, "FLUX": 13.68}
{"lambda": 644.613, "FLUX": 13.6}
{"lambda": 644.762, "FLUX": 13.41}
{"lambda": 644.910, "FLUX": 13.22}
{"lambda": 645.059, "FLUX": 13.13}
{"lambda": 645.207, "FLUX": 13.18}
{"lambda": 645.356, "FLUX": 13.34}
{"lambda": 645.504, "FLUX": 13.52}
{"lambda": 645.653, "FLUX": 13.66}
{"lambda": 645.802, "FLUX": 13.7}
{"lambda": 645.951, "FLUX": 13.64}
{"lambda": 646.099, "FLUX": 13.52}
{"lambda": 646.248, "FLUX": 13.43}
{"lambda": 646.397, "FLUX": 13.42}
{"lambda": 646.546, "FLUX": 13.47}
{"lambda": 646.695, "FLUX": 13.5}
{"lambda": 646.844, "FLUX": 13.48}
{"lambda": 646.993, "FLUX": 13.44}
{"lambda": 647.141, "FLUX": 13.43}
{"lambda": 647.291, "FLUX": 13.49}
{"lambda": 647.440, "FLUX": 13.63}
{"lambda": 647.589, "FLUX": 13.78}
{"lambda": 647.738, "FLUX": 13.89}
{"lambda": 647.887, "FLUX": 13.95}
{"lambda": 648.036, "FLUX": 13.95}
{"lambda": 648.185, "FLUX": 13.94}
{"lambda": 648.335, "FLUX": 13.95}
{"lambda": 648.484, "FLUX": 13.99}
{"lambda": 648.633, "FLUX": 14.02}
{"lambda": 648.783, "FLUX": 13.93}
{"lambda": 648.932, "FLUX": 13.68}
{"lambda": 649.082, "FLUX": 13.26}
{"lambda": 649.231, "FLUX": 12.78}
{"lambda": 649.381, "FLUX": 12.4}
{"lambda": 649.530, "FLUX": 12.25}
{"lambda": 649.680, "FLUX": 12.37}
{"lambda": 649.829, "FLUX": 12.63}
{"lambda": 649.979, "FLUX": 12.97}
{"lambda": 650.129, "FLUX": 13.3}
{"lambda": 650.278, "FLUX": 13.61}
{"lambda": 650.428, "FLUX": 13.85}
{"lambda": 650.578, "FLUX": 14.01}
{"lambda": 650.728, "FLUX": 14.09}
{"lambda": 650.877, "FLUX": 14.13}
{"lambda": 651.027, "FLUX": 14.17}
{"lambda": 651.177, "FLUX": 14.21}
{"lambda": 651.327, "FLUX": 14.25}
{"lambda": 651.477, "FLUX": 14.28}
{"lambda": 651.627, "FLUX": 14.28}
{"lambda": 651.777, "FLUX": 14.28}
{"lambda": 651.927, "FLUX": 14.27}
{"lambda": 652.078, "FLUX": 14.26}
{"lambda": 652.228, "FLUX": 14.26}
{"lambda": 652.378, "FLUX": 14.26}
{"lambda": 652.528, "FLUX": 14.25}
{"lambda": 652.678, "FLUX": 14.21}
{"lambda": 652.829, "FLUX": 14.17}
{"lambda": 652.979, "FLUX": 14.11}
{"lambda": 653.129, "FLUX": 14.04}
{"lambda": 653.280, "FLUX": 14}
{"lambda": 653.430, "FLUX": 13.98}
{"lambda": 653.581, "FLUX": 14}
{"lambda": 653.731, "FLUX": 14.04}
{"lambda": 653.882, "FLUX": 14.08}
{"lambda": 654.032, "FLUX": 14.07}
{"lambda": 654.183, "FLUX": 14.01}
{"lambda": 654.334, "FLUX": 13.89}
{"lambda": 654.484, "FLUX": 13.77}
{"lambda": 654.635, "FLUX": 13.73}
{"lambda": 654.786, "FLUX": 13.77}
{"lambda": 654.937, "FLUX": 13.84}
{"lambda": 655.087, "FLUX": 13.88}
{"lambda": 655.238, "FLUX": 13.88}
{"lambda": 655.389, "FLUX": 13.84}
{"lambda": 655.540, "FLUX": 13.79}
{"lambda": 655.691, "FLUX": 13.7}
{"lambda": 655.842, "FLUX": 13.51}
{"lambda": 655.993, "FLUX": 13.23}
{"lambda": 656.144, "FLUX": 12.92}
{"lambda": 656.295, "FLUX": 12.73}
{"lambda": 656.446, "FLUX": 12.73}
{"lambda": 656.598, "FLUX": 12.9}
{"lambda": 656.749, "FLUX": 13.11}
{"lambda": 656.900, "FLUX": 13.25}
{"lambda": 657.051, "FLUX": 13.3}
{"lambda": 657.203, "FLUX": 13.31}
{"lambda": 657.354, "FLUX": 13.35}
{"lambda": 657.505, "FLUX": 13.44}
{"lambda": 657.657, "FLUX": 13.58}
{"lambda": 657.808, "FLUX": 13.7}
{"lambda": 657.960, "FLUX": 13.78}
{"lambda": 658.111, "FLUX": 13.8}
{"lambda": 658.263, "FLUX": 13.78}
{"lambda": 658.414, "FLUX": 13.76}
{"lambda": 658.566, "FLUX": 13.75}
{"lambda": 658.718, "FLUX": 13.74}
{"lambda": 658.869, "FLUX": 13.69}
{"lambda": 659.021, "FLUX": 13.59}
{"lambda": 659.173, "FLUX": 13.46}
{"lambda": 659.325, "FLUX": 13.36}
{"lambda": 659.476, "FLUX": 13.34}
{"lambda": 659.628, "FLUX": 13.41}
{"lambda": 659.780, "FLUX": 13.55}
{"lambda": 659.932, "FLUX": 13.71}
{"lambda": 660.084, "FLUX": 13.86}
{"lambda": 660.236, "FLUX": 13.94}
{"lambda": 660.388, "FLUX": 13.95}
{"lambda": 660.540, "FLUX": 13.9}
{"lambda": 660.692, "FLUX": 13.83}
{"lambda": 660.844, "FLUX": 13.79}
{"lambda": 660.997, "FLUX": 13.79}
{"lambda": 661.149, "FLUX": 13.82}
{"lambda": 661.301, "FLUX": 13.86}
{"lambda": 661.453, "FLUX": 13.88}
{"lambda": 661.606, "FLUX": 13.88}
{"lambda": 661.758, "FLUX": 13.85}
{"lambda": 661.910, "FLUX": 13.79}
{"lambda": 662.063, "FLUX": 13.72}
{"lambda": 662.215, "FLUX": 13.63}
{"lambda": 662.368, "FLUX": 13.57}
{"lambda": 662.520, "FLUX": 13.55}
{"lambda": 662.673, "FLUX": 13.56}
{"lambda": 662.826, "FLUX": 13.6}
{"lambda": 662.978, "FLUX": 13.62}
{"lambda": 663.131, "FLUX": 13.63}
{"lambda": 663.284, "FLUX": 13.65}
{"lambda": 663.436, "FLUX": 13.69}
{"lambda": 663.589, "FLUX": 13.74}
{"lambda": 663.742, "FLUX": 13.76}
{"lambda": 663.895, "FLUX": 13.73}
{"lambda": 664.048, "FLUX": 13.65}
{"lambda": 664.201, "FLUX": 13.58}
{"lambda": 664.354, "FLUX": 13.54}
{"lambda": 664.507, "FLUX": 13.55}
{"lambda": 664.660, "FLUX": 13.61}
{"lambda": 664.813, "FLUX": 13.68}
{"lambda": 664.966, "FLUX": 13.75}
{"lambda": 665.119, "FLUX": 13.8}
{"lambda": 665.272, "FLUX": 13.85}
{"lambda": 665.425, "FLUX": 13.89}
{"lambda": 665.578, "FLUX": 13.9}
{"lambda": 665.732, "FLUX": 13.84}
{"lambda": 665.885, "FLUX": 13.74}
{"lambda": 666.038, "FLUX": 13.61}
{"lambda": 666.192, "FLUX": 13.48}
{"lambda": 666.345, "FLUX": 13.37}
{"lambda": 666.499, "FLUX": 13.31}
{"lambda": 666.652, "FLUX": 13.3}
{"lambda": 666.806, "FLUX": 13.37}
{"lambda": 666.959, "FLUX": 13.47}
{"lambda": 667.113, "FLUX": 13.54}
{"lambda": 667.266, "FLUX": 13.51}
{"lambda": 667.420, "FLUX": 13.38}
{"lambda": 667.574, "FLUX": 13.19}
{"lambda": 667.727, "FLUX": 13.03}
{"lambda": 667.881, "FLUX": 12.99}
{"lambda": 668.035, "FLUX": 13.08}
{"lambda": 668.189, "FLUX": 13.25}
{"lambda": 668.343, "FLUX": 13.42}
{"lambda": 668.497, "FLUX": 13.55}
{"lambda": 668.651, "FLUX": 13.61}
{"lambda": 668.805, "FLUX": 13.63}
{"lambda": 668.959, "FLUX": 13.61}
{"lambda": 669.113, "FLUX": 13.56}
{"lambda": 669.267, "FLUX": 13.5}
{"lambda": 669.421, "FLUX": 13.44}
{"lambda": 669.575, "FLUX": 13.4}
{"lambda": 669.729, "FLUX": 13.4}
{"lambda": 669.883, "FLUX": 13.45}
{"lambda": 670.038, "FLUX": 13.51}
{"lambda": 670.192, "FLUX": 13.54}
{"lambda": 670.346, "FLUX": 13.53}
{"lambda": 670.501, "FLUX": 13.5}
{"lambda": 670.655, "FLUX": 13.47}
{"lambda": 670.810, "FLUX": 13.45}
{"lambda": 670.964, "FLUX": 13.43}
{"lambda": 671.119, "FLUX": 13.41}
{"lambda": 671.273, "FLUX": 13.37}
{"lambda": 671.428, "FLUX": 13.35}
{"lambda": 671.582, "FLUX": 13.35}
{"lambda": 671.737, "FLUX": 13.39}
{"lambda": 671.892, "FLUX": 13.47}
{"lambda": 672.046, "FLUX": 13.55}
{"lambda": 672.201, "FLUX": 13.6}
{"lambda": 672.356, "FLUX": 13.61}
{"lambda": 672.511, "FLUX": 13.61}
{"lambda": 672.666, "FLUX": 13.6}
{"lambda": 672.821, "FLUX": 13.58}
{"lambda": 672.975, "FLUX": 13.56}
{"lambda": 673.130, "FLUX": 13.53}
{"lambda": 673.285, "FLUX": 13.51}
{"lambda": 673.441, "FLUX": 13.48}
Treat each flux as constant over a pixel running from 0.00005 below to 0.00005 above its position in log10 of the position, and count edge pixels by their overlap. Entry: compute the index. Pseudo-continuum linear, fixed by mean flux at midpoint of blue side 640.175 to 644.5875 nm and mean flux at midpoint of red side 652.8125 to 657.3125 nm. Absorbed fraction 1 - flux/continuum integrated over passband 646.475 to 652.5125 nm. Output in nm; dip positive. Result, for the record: -0.05 nm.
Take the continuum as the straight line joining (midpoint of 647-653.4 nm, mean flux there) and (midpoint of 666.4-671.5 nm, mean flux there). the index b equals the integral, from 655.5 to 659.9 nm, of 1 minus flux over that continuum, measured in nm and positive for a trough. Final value 0.06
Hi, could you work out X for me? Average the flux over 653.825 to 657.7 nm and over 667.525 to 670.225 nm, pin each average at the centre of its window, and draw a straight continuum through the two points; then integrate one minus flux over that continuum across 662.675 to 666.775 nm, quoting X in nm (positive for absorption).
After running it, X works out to -0.063 nm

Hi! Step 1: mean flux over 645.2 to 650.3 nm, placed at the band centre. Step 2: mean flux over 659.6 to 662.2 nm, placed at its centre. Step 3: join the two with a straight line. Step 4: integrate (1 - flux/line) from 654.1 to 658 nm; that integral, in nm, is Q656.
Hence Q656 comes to 0.049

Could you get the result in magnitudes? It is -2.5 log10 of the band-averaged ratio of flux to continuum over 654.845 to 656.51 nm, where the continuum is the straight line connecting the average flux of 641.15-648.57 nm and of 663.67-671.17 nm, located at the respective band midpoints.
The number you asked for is 0.01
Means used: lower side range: 13.6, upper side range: 13.5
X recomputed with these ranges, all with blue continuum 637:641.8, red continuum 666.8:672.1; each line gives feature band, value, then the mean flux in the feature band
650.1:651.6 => -0.06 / 14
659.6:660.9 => -0.03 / 13.8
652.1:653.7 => -0.08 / 14.1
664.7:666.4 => -0.04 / 13.7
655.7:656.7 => 0.03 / 13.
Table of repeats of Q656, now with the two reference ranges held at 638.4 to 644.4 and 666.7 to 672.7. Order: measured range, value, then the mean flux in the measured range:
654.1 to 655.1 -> -0.028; 13.8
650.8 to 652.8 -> -0.114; 14.2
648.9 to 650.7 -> 0.049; 13.1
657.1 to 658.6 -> -0.018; 13.6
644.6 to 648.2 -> -0.017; 13.5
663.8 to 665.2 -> -0.022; 13.7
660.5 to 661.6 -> -0.032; 13.8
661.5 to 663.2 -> -0.029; 13.7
